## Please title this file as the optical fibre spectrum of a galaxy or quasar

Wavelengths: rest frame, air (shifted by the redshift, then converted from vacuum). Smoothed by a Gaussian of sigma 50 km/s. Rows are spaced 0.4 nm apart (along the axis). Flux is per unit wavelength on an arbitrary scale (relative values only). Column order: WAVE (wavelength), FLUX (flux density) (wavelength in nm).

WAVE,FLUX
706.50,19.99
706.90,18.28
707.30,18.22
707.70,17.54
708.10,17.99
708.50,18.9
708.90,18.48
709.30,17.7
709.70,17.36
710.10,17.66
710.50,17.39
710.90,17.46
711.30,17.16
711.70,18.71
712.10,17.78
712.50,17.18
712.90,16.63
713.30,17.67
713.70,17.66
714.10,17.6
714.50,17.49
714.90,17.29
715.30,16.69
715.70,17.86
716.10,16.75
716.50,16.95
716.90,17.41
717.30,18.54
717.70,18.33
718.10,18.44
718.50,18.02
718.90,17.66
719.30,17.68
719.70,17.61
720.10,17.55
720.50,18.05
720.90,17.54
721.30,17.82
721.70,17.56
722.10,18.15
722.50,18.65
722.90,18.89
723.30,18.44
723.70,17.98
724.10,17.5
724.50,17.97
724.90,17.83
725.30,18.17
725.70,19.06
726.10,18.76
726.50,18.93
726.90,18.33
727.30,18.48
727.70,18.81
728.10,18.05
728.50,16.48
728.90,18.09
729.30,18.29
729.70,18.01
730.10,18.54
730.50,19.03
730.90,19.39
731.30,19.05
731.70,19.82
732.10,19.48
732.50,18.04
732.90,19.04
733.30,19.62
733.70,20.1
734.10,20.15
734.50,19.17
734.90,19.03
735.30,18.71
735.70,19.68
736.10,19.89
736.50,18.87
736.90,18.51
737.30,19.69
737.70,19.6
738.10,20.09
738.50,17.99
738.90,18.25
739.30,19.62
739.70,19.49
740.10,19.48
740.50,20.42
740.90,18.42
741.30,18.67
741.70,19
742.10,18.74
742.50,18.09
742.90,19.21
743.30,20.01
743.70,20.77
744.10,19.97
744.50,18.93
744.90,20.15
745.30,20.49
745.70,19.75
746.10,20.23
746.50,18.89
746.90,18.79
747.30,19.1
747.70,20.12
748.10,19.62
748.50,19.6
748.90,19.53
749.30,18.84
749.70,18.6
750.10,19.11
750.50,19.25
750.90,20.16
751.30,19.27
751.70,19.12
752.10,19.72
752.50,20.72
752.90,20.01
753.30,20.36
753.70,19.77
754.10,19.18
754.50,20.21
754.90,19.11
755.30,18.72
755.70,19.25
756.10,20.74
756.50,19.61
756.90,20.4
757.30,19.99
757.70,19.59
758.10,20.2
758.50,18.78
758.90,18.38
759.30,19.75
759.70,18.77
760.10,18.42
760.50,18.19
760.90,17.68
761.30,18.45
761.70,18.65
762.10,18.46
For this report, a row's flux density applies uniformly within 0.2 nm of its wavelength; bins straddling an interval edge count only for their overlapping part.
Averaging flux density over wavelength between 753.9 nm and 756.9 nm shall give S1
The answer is 19.6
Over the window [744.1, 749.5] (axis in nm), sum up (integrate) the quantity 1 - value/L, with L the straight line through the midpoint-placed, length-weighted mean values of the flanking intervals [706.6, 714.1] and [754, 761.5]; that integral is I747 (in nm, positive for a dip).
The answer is -0.19 nm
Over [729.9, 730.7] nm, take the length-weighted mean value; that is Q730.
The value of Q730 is 18.8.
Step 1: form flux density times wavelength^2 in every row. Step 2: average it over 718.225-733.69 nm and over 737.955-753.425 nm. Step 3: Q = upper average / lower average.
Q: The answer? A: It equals 1.1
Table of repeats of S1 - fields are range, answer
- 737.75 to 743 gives 19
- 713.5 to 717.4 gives 17.4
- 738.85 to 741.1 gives 19.3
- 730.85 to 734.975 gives 19.4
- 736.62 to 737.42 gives 19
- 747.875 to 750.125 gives 19.2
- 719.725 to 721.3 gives 17.7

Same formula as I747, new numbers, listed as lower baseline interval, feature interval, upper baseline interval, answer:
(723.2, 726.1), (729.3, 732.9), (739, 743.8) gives -0.06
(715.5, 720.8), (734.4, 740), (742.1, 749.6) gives -0.06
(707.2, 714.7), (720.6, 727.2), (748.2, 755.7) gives 0.02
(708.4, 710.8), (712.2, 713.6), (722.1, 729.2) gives 0.05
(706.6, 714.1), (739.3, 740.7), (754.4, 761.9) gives -0.08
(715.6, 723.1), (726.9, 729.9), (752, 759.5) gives 0.04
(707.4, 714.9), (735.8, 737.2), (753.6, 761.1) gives -0.05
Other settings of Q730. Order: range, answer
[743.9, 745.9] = 19.9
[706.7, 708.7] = 18.2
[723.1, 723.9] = 18.2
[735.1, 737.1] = 19.1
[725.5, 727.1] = 18.8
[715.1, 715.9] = 17.3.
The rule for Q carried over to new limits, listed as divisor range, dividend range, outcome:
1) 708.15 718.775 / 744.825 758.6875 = 1.23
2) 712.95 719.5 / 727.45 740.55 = 1.14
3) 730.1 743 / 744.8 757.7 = 1.06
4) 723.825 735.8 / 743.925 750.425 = 1.09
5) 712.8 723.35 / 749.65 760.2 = 1.22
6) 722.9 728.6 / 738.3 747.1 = 1.11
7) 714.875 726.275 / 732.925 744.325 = 1.13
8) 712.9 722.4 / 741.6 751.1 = 1.19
